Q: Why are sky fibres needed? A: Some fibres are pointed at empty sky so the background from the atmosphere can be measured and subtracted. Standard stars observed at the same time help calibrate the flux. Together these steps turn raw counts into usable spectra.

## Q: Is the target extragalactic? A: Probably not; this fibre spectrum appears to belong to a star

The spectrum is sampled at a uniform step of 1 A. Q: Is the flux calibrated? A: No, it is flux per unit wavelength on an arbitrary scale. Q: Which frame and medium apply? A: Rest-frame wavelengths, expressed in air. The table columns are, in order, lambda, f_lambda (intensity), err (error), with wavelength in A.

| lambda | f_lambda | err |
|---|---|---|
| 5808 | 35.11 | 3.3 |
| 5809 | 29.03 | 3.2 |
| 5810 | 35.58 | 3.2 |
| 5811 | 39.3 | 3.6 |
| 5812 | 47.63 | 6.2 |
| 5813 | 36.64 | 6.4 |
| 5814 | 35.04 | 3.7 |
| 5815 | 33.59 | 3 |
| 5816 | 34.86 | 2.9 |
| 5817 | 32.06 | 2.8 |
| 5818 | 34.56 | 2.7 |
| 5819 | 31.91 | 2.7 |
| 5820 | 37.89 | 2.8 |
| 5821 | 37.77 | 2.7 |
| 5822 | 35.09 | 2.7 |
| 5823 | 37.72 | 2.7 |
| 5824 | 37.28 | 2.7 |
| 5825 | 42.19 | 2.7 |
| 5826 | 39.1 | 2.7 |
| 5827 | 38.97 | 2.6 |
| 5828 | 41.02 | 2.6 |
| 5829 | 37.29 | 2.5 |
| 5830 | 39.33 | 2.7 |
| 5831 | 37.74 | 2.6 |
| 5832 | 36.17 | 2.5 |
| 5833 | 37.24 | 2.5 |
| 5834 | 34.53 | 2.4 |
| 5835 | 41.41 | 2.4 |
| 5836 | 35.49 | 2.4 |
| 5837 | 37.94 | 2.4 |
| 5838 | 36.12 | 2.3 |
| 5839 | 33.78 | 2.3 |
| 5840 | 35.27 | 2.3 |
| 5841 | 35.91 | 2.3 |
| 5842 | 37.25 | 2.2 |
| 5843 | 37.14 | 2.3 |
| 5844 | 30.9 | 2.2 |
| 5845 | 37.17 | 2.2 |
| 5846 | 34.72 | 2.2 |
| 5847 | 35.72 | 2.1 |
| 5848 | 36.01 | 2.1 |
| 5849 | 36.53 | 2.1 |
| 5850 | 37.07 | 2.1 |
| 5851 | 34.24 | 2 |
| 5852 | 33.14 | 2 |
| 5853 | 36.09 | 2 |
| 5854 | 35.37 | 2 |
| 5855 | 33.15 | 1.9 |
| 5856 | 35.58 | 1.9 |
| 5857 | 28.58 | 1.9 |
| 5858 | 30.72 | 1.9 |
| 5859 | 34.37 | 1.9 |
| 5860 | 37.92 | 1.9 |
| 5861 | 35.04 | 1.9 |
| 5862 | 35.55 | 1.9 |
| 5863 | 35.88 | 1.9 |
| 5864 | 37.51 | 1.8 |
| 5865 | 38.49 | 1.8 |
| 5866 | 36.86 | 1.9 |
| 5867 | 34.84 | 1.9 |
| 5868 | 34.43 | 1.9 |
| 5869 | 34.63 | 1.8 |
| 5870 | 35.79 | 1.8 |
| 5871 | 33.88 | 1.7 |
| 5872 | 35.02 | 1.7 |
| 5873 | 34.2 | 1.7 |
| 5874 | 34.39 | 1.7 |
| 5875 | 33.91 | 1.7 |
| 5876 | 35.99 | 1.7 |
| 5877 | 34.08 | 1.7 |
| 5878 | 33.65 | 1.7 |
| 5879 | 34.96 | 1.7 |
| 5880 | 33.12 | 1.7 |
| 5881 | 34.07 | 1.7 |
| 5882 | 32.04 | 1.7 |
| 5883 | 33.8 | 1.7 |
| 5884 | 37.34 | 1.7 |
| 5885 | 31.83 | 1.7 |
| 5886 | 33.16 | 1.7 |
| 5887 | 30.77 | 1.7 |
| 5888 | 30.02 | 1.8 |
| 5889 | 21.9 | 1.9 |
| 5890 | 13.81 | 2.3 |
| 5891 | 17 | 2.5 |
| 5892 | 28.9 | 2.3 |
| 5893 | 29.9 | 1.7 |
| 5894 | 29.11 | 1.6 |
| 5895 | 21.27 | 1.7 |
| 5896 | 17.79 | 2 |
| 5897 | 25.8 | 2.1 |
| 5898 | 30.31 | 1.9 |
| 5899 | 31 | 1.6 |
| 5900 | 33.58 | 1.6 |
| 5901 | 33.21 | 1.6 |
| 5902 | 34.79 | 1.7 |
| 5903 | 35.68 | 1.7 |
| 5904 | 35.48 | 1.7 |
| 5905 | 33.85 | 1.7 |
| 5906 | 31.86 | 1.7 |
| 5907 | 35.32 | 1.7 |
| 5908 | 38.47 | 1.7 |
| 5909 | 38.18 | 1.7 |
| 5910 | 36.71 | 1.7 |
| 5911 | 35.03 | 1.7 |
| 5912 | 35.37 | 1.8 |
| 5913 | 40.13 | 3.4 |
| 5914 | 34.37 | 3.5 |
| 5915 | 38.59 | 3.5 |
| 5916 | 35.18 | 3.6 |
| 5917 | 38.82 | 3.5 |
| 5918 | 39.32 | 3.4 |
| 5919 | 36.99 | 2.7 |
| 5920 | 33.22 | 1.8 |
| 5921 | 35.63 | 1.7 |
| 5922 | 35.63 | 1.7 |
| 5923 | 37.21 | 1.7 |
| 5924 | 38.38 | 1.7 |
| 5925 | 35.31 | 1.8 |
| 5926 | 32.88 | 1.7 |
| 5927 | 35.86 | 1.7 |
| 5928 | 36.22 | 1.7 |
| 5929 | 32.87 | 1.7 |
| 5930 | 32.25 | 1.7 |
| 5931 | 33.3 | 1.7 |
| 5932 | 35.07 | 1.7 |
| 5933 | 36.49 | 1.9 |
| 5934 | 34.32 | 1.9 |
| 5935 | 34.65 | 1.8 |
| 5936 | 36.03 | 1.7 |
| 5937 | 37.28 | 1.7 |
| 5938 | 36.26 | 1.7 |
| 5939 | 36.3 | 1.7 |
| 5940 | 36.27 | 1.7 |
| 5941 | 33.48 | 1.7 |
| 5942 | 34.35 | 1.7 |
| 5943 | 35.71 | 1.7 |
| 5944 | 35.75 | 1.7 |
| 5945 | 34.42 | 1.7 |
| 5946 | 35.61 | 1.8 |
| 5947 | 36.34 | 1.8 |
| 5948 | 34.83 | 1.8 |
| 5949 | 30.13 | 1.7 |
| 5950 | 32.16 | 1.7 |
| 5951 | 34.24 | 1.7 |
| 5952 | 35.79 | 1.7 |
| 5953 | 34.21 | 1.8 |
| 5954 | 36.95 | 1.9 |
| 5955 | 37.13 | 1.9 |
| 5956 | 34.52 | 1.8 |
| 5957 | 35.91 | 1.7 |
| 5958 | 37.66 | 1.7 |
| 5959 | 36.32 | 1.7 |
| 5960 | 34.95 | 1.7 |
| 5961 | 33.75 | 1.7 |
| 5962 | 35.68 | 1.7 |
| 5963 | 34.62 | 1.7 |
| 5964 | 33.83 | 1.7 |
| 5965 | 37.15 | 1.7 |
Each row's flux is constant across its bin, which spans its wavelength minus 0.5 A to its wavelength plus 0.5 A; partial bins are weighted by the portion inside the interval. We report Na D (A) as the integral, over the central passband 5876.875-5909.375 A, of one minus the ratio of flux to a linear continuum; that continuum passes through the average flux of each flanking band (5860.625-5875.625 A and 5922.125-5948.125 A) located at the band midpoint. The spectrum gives 4.2 A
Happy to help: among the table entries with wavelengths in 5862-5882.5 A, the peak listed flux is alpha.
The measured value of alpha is 38.49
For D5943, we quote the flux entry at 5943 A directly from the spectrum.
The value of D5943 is 35.71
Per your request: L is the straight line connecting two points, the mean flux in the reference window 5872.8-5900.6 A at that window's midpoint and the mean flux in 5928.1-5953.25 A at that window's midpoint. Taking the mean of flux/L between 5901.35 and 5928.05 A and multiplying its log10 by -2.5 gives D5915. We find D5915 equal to -0.12 mag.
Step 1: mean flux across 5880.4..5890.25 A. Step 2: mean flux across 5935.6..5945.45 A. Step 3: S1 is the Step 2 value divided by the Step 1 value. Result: 1.2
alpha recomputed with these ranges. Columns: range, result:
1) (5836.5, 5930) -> 40.13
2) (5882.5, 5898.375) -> 37.34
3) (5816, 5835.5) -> 42.19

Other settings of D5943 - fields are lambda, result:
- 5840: 35.27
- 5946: 35.61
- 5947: 36.34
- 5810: 35.58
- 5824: 37.28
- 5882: 32.04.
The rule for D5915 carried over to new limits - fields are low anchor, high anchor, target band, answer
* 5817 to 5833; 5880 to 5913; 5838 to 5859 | 0.02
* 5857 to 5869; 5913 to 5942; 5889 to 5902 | 0.33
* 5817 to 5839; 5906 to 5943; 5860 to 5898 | 0.15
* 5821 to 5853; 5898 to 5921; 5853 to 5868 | 0.04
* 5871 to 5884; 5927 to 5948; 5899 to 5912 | -0.01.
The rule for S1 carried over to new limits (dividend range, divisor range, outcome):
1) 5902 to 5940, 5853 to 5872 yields 1.02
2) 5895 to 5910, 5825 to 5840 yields 0.86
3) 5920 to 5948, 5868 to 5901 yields 1.15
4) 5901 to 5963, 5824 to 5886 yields 1.00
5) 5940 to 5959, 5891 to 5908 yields 1.15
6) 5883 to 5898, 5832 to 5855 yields 0.75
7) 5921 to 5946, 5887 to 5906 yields 1.25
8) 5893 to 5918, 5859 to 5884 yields 0.95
